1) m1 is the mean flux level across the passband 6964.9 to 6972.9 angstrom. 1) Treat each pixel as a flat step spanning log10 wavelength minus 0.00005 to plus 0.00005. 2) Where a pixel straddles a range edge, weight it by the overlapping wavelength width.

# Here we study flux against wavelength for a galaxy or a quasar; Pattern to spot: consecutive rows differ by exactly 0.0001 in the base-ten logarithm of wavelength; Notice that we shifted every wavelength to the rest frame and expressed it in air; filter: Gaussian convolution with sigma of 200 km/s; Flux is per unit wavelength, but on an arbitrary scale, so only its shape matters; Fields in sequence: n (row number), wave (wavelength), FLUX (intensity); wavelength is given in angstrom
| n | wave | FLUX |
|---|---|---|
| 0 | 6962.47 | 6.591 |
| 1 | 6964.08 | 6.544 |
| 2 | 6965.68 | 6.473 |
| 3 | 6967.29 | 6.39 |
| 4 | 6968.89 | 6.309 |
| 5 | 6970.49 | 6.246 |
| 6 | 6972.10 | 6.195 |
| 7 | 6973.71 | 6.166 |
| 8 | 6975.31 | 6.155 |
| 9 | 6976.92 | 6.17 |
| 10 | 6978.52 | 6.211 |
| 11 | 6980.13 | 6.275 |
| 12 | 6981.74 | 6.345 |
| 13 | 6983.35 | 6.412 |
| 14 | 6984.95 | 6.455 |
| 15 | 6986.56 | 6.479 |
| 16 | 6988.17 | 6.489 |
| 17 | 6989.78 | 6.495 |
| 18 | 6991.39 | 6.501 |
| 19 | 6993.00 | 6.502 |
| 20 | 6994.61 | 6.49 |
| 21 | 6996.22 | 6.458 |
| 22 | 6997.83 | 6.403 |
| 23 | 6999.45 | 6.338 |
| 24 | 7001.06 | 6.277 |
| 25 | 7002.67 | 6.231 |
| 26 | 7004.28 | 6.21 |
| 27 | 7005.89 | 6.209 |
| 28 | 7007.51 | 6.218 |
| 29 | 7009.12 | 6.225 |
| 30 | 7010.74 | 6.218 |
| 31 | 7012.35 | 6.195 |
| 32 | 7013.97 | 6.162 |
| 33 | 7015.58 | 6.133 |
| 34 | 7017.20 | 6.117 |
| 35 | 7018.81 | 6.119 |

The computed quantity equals 6.32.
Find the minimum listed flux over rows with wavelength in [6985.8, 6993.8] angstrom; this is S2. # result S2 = 6.479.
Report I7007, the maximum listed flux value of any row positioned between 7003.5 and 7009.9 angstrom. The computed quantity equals 6.225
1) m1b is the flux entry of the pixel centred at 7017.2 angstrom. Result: 6.117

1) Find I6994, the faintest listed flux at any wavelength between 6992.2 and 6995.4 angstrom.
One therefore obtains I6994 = 6.49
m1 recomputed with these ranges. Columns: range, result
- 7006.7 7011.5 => 6.21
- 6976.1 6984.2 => 6.29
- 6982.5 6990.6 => 6.47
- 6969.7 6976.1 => 6.19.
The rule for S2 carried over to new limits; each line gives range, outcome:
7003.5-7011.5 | 6.209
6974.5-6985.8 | 6.155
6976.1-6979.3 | 6.17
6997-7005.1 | 6.21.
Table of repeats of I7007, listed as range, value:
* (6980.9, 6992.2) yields 6.501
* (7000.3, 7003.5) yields 6.277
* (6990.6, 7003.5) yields 6.502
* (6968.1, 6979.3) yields 6.309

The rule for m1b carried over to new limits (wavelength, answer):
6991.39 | 6.501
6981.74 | 6.345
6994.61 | 6.49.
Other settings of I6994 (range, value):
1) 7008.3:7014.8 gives 6.162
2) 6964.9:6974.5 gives 6.166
